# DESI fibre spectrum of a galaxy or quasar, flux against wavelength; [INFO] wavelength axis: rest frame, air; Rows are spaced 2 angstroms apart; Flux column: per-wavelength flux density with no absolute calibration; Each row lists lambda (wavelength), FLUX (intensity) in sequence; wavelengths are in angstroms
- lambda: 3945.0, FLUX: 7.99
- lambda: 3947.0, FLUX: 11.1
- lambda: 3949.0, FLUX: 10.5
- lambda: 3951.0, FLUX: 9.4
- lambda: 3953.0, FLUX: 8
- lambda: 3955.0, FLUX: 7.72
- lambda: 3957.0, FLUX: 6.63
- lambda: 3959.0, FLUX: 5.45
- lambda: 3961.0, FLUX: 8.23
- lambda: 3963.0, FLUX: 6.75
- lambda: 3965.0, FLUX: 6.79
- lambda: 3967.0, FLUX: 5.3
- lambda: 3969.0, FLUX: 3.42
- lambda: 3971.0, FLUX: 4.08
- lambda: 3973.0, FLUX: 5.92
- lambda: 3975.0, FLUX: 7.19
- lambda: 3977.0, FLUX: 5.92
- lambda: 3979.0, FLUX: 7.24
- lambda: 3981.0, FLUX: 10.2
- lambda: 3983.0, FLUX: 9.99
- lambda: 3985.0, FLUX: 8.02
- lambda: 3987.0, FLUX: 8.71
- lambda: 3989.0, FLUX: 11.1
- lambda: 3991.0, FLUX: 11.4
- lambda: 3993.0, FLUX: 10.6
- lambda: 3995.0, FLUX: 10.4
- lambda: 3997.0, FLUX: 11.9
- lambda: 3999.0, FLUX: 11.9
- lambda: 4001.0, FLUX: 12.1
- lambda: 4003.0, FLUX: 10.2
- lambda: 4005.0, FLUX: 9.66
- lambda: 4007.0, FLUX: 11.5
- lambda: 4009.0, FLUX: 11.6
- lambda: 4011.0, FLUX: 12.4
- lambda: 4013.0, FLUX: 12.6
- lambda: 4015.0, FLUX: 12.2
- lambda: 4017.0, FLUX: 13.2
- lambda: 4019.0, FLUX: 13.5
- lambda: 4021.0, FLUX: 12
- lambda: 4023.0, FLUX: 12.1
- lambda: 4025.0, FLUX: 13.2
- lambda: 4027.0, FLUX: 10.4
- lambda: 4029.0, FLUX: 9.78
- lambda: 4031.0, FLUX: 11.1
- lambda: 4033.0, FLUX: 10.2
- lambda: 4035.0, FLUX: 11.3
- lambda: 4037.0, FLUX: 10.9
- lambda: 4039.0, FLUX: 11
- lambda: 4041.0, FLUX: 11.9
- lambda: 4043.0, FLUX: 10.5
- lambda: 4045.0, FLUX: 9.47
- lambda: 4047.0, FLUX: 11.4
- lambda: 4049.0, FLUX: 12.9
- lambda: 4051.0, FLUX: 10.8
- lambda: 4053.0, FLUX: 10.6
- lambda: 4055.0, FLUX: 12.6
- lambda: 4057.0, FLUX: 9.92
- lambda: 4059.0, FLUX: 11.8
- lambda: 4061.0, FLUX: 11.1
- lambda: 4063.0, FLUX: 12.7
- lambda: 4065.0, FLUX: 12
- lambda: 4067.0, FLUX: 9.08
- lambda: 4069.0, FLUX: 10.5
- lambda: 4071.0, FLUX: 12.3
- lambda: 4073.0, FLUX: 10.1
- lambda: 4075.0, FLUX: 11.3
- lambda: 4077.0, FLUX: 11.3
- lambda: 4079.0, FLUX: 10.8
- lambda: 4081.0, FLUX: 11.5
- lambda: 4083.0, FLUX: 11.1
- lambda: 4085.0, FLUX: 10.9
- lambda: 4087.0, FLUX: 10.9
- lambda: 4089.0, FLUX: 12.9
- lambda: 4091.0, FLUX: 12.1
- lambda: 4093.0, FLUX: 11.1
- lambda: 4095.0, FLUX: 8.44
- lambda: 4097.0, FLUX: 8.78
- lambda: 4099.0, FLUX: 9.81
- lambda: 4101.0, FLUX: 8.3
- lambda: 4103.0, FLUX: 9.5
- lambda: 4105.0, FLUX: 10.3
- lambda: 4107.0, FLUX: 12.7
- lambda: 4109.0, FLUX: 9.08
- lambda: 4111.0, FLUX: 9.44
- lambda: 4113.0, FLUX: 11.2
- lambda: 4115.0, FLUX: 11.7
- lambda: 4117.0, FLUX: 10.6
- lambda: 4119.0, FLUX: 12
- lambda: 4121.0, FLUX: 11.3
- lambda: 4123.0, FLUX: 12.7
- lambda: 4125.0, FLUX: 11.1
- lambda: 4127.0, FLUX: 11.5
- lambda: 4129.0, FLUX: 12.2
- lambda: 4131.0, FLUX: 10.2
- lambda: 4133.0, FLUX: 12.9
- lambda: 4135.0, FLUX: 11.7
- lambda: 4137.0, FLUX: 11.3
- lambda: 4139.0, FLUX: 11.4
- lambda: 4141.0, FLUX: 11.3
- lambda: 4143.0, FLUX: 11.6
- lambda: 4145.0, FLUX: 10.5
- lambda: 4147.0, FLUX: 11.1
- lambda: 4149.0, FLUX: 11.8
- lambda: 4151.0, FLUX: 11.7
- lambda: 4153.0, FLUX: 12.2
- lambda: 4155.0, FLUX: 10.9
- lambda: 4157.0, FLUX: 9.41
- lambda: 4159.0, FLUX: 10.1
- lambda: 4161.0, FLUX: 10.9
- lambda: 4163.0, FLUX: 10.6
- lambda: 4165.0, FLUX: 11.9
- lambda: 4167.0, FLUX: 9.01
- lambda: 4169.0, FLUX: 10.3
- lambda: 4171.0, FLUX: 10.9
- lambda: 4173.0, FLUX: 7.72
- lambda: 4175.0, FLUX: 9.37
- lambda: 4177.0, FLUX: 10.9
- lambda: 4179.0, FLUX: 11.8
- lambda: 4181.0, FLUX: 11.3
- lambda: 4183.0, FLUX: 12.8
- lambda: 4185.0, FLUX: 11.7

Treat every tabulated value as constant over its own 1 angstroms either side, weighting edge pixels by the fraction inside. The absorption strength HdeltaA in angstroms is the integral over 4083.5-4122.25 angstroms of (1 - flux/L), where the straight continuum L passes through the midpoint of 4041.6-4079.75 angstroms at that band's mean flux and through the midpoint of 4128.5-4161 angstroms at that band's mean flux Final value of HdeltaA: 2.02 angstroms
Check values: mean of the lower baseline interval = 11.1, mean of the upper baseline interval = 11.2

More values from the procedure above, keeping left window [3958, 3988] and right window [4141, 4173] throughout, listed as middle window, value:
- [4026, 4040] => -4.3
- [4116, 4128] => -1.8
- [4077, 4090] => -3.0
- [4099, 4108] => -0.5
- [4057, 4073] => -4.3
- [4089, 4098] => -0.9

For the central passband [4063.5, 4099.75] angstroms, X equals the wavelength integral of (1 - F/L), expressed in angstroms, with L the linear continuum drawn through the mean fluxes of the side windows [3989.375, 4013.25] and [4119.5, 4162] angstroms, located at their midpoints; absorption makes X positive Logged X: 1.48 angstroms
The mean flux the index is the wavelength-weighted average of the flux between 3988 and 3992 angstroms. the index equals 11.2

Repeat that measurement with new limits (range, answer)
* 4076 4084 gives 11.2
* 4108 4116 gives 10.4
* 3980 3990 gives 9.6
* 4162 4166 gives 11.2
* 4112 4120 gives 11.4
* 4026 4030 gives 10.1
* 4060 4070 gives 11.1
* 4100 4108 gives 10.2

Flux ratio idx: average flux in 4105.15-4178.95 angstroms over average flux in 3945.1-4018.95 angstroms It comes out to 1.2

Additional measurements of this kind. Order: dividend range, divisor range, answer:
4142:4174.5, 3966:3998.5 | 1.29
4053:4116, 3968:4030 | 1.07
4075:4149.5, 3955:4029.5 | 1.15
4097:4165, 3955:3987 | 1.61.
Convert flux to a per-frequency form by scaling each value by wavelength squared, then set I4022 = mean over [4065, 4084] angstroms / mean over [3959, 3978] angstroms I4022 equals 1.9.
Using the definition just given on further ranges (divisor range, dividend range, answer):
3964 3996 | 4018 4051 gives 1.47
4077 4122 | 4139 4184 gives 1.05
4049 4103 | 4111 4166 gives 1.07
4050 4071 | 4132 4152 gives 1.07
